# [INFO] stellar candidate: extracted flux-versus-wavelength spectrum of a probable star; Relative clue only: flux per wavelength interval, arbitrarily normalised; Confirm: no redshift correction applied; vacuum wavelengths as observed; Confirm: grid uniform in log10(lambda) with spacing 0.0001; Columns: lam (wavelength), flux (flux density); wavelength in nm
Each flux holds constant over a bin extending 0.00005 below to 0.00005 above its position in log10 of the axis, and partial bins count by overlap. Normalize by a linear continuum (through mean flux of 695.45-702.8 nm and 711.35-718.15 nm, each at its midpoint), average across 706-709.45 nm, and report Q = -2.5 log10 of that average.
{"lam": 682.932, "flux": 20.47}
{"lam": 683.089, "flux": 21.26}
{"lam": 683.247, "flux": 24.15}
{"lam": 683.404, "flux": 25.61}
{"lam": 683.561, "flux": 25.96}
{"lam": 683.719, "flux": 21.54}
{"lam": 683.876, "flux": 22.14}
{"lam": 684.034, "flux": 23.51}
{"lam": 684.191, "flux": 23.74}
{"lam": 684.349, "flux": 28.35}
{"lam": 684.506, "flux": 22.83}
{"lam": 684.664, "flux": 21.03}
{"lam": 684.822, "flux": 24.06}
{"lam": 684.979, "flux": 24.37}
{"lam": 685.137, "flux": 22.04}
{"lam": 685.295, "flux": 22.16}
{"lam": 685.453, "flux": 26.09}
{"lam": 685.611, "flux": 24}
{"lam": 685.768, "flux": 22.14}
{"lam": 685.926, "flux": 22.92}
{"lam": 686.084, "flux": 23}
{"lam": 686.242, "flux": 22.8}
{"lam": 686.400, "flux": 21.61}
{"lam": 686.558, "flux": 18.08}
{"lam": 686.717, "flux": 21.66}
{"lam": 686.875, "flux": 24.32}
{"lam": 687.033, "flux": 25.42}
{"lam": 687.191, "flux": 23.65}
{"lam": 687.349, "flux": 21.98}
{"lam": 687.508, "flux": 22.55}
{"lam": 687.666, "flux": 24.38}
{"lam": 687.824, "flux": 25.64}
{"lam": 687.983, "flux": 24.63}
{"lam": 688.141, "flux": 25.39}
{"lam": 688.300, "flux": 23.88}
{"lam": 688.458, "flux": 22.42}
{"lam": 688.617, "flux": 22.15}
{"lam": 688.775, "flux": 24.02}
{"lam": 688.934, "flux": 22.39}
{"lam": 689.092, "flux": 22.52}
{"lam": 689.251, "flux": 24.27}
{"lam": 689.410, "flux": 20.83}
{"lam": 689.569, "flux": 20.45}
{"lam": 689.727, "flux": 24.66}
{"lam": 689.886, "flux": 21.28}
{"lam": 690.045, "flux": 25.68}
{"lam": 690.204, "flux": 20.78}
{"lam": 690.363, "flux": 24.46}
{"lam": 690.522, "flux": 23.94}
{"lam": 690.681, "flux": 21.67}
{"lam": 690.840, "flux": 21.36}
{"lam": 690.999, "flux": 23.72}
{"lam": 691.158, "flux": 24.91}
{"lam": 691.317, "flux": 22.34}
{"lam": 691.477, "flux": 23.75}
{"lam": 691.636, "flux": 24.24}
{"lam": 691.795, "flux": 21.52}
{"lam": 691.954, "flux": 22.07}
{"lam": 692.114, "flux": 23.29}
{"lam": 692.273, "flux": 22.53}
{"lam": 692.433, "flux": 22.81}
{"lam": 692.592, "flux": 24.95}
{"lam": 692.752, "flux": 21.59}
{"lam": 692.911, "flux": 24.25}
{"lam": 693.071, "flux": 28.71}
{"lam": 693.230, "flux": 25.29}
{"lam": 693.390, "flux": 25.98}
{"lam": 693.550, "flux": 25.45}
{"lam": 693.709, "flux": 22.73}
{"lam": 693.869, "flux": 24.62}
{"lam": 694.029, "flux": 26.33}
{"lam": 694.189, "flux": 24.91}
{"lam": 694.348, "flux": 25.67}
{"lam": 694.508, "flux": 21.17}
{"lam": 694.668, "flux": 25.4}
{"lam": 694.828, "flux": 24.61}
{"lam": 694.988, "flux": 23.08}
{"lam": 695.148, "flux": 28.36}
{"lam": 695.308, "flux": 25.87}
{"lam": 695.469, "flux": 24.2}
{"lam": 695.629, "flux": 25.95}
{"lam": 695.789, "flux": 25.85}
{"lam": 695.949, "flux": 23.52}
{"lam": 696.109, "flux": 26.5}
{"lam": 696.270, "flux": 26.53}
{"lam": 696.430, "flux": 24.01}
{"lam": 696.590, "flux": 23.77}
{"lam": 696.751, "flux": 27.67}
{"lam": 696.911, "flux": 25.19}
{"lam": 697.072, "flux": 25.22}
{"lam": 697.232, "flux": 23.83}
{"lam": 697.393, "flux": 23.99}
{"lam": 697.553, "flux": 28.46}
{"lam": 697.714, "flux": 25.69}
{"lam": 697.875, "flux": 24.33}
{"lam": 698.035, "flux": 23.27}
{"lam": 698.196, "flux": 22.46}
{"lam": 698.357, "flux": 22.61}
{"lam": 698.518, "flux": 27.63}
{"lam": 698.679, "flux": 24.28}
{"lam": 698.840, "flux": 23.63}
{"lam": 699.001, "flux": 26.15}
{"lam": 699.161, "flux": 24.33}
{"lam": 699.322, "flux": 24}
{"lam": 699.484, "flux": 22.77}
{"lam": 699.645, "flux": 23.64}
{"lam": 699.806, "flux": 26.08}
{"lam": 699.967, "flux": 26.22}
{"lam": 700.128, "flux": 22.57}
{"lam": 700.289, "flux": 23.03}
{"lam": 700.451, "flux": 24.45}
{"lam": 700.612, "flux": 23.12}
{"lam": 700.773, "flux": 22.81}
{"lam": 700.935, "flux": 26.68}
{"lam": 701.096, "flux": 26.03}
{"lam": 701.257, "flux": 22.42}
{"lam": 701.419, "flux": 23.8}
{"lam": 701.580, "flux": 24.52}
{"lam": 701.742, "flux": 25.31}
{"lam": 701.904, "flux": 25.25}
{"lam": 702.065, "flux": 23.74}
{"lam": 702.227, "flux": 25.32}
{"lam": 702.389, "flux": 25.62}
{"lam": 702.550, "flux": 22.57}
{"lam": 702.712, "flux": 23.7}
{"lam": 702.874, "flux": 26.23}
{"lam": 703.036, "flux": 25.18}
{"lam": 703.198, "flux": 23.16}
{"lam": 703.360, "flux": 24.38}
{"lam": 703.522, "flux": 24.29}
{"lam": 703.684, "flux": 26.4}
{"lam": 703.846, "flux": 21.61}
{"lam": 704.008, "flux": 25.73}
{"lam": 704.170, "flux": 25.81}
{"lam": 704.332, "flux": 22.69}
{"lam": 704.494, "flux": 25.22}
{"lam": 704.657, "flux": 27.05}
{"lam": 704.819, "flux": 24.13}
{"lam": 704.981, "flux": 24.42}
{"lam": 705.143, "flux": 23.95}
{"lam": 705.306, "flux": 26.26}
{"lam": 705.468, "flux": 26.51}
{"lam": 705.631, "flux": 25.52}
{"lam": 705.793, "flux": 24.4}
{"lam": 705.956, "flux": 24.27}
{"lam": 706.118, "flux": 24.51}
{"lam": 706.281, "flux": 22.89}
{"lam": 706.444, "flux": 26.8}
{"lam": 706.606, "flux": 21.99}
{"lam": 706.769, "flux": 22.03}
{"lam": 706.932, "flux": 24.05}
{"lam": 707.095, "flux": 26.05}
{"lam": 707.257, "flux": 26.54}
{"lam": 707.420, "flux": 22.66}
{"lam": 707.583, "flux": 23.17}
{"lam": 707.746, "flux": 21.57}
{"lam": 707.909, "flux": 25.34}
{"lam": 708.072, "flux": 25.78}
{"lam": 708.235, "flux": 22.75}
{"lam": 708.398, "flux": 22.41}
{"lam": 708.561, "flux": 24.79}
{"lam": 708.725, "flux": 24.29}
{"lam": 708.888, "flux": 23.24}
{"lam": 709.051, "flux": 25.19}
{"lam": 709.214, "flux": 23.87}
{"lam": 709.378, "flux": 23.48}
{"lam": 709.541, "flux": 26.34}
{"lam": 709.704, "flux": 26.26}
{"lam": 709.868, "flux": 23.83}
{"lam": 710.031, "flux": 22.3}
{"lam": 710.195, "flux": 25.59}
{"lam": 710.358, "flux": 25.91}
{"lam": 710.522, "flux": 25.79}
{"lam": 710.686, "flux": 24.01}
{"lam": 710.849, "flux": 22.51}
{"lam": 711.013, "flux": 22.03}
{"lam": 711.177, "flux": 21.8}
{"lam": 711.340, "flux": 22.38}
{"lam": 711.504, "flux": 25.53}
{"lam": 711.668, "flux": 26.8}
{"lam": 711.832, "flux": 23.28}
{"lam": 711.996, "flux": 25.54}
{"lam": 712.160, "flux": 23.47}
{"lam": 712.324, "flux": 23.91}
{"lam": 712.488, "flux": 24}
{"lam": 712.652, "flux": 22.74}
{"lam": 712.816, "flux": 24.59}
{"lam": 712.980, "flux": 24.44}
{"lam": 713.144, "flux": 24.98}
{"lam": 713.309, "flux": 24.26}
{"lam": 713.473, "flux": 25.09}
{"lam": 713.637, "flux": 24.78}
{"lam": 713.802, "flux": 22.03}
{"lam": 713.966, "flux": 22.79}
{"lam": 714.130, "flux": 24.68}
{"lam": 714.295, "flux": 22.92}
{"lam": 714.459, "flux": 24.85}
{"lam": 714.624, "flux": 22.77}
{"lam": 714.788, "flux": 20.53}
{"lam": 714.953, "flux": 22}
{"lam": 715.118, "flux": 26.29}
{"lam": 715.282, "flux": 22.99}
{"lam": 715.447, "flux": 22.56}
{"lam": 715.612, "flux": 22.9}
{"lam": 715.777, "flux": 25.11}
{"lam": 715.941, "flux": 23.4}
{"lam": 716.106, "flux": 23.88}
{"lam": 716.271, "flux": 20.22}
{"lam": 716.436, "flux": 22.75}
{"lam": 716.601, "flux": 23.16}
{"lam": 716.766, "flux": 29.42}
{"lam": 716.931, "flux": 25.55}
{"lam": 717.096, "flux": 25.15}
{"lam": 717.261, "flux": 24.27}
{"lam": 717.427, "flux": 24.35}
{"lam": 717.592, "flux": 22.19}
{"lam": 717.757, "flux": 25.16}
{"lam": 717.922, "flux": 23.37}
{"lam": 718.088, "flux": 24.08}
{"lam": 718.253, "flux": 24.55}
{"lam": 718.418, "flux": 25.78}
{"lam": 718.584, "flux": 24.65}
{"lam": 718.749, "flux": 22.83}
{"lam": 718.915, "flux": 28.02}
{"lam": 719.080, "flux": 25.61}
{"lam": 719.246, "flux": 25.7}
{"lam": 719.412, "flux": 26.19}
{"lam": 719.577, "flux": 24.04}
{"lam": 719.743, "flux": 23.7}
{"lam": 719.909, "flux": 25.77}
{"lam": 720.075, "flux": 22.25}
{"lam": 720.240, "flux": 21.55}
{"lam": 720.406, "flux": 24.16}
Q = 0.013 mag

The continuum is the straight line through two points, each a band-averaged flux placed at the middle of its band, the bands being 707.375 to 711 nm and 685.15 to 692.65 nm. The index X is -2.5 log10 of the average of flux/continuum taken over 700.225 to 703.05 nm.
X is -0.03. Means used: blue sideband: 23.1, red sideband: 24.1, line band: 24.4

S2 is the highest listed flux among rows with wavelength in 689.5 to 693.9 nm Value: 28.71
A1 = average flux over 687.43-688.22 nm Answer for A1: 24.5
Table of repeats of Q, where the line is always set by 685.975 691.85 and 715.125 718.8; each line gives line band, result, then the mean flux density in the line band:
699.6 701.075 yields -0.04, 24.4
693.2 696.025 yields -0.08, 24.9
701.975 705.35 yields -0.05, 24.6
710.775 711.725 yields 0.02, 23.4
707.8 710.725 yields -0.03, 24.5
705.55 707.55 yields -0.03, 24.3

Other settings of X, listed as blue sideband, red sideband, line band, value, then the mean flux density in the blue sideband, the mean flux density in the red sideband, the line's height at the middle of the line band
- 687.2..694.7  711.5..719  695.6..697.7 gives -0.08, 23.6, 24.1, 23.7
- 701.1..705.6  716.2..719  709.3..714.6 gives 0.02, 24.7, 24.5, 24.5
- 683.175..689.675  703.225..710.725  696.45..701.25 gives -0.03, 23.3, 24.5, 24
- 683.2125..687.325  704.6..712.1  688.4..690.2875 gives 0.04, 23.3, 24.3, 23.5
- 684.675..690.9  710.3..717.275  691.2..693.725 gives -0.03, 23.1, 23.9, 23.2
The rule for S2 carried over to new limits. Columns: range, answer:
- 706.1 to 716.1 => 26.8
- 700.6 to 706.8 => 27.05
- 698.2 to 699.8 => 27.63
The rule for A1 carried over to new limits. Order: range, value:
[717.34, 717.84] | 23.9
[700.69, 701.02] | 24.8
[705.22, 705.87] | 25.7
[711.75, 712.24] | 24.1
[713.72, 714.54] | 23.5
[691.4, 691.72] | 24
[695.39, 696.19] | 25.2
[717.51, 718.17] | 23.7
